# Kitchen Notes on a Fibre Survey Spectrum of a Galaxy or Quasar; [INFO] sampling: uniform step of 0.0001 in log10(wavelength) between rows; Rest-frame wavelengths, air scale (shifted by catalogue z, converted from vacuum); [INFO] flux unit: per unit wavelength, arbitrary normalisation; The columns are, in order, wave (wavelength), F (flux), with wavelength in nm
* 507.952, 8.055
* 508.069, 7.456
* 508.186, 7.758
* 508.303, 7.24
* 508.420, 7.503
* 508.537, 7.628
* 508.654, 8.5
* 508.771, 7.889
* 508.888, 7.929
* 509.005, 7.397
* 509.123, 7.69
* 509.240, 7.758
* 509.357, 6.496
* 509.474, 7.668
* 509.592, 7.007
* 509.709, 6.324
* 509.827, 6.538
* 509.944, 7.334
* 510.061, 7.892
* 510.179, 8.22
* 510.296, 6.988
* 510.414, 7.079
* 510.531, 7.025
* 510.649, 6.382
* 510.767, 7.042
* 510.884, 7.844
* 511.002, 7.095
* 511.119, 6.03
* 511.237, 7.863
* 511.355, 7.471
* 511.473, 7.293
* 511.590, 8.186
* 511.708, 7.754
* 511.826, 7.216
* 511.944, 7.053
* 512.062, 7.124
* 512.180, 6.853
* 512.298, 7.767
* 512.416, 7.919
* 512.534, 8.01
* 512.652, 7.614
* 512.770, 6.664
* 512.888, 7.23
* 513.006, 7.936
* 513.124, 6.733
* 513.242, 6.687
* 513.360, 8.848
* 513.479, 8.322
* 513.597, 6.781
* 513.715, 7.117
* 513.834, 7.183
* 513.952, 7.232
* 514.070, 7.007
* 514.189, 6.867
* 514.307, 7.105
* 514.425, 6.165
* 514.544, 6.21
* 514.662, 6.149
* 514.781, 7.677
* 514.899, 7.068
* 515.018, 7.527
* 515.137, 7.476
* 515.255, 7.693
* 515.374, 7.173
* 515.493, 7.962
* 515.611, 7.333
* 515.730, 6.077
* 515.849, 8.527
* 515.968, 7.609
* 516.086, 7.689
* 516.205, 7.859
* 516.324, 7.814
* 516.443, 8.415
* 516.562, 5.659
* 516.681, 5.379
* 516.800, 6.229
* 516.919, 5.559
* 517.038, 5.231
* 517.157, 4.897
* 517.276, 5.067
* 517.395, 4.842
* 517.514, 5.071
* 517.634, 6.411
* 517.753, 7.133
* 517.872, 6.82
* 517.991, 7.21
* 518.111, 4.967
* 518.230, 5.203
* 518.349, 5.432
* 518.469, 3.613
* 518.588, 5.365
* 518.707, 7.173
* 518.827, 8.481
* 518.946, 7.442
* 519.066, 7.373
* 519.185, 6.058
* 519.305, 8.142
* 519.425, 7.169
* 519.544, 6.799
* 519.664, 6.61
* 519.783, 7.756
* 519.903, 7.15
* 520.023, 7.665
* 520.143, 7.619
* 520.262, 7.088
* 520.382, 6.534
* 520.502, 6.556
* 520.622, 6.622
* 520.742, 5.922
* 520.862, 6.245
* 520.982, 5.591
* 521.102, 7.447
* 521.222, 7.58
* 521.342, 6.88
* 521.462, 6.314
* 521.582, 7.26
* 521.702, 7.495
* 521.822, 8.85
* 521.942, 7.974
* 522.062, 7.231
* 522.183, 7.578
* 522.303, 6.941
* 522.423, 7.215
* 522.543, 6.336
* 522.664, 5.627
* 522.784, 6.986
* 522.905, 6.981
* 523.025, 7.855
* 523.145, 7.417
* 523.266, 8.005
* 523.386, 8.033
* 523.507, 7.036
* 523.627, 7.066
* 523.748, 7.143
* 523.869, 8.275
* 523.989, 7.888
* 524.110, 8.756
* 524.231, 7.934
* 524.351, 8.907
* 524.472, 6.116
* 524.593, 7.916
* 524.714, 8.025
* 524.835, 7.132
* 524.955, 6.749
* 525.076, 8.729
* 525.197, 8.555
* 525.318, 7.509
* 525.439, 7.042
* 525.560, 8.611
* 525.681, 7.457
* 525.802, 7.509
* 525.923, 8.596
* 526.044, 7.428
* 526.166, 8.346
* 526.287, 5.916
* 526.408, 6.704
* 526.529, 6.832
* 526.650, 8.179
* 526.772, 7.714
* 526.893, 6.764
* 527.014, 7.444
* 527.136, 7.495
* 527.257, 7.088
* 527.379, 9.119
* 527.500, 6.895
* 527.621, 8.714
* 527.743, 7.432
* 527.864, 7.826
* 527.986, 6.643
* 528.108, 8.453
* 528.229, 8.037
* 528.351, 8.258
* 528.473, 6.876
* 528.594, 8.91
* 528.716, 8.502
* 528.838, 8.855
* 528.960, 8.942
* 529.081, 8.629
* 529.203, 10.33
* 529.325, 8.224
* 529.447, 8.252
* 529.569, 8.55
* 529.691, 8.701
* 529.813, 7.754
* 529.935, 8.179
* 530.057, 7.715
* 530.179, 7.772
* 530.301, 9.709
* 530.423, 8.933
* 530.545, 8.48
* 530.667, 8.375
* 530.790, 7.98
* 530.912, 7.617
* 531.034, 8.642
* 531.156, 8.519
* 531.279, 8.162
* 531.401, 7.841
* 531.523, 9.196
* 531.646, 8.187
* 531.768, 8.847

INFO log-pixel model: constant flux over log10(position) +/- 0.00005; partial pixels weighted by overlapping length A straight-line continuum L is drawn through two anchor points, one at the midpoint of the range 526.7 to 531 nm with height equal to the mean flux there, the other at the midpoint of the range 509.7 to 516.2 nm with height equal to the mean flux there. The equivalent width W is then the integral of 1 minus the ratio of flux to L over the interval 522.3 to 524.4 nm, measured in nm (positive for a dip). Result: 0.102 nm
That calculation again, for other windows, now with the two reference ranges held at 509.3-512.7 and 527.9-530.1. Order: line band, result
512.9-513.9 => -0.003 nm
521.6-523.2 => 0.135 nm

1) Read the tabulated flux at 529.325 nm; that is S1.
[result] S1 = 8.224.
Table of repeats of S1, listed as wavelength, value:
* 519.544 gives 6.799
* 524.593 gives 7.916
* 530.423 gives 8.933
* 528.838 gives 8.855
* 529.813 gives 7.754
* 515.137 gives 7.476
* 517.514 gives 5.071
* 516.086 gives 7.689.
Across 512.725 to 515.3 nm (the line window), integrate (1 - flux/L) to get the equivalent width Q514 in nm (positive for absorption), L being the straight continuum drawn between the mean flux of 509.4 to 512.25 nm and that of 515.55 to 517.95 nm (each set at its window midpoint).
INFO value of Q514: -0.13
